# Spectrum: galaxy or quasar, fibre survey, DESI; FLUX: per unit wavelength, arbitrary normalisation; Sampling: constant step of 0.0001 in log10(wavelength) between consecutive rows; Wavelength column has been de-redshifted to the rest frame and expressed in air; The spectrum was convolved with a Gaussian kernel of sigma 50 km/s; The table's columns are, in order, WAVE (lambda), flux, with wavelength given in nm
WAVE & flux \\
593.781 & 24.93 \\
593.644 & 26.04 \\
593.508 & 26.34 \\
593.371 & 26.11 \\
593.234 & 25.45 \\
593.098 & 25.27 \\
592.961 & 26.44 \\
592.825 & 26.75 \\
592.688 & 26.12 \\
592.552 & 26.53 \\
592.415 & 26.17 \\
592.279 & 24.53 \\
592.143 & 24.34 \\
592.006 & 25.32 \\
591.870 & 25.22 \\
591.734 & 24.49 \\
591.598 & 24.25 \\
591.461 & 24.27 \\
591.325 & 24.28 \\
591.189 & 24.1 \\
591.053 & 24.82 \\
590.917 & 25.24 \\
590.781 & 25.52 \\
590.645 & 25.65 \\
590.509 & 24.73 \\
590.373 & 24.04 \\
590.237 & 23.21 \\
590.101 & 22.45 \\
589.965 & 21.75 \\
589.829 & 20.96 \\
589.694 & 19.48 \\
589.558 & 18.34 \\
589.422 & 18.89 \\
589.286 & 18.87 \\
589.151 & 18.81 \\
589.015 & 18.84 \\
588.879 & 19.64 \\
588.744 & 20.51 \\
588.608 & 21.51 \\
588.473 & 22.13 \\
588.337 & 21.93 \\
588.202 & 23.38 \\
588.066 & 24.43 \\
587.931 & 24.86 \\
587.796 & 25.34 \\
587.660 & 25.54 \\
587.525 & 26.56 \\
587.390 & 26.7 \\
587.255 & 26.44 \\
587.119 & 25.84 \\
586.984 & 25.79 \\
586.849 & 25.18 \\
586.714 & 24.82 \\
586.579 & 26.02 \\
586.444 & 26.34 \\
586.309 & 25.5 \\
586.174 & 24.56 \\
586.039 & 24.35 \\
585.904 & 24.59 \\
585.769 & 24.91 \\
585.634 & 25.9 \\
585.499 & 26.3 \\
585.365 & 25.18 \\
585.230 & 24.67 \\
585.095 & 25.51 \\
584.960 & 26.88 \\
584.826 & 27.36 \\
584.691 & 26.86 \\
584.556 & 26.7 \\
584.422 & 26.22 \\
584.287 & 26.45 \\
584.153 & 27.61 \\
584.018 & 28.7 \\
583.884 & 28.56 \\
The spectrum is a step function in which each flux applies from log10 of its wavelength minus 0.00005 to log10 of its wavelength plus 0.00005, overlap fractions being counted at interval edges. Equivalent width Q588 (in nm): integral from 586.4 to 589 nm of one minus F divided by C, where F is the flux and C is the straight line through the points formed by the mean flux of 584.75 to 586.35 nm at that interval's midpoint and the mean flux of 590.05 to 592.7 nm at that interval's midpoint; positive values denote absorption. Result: 0.10 nm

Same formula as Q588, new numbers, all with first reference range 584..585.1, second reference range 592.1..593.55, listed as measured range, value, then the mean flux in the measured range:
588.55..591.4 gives 0.46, 22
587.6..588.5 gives 0.08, 24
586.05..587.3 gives 0.05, 25.5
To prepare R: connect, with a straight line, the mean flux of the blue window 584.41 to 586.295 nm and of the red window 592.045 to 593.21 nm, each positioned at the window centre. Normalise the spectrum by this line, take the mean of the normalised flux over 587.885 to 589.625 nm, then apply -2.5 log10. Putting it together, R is 0.23 mag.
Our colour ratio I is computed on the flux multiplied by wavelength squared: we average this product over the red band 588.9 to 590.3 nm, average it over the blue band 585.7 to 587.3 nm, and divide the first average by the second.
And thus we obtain 0.8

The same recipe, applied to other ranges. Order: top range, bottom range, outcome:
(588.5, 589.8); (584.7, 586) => 0.77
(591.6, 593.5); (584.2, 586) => 1.01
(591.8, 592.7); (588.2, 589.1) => 1.23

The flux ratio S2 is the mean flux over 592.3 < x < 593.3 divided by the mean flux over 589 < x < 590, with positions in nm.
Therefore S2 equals 1.34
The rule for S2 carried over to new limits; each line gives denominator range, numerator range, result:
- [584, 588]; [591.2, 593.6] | 0.98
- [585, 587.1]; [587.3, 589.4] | 0.89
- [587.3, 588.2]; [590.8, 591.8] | 0.96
